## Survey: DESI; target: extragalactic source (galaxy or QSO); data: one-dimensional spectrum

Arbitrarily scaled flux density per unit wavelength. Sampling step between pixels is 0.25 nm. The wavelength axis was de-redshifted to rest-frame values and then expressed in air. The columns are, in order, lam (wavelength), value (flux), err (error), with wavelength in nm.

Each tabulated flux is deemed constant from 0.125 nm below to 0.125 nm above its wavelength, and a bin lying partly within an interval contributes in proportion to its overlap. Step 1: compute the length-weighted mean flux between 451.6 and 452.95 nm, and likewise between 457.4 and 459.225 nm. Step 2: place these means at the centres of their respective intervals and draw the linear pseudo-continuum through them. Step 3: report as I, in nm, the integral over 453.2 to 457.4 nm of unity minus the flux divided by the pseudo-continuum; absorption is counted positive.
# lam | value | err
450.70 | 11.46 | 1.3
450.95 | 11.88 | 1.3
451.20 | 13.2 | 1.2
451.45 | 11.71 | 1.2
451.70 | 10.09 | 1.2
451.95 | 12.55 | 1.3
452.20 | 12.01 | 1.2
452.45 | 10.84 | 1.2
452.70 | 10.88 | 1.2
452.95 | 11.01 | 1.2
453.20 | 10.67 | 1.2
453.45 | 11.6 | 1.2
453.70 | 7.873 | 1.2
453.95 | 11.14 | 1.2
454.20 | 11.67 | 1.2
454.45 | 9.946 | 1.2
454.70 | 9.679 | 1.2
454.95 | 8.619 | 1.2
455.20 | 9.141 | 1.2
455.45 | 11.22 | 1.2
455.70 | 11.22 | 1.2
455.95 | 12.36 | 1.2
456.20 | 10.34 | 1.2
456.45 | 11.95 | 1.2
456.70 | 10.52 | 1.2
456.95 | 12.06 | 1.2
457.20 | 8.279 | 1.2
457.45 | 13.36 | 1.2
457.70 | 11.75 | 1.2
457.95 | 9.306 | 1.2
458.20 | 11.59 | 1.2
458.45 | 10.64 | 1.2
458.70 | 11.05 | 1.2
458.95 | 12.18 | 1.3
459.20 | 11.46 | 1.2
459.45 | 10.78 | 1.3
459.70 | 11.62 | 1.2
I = 0.29 nm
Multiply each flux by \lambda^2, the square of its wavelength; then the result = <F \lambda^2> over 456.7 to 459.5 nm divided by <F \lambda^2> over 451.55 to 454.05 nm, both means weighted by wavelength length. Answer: 1.0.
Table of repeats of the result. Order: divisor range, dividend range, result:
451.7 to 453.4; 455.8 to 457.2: 1.01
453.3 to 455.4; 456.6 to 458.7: 1.11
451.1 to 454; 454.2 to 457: 0.97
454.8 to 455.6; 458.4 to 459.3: 1.19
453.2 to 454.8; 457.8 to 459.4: 1.09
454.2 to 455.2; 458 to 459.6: 1.18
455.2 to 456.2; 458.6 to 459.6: 1.04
